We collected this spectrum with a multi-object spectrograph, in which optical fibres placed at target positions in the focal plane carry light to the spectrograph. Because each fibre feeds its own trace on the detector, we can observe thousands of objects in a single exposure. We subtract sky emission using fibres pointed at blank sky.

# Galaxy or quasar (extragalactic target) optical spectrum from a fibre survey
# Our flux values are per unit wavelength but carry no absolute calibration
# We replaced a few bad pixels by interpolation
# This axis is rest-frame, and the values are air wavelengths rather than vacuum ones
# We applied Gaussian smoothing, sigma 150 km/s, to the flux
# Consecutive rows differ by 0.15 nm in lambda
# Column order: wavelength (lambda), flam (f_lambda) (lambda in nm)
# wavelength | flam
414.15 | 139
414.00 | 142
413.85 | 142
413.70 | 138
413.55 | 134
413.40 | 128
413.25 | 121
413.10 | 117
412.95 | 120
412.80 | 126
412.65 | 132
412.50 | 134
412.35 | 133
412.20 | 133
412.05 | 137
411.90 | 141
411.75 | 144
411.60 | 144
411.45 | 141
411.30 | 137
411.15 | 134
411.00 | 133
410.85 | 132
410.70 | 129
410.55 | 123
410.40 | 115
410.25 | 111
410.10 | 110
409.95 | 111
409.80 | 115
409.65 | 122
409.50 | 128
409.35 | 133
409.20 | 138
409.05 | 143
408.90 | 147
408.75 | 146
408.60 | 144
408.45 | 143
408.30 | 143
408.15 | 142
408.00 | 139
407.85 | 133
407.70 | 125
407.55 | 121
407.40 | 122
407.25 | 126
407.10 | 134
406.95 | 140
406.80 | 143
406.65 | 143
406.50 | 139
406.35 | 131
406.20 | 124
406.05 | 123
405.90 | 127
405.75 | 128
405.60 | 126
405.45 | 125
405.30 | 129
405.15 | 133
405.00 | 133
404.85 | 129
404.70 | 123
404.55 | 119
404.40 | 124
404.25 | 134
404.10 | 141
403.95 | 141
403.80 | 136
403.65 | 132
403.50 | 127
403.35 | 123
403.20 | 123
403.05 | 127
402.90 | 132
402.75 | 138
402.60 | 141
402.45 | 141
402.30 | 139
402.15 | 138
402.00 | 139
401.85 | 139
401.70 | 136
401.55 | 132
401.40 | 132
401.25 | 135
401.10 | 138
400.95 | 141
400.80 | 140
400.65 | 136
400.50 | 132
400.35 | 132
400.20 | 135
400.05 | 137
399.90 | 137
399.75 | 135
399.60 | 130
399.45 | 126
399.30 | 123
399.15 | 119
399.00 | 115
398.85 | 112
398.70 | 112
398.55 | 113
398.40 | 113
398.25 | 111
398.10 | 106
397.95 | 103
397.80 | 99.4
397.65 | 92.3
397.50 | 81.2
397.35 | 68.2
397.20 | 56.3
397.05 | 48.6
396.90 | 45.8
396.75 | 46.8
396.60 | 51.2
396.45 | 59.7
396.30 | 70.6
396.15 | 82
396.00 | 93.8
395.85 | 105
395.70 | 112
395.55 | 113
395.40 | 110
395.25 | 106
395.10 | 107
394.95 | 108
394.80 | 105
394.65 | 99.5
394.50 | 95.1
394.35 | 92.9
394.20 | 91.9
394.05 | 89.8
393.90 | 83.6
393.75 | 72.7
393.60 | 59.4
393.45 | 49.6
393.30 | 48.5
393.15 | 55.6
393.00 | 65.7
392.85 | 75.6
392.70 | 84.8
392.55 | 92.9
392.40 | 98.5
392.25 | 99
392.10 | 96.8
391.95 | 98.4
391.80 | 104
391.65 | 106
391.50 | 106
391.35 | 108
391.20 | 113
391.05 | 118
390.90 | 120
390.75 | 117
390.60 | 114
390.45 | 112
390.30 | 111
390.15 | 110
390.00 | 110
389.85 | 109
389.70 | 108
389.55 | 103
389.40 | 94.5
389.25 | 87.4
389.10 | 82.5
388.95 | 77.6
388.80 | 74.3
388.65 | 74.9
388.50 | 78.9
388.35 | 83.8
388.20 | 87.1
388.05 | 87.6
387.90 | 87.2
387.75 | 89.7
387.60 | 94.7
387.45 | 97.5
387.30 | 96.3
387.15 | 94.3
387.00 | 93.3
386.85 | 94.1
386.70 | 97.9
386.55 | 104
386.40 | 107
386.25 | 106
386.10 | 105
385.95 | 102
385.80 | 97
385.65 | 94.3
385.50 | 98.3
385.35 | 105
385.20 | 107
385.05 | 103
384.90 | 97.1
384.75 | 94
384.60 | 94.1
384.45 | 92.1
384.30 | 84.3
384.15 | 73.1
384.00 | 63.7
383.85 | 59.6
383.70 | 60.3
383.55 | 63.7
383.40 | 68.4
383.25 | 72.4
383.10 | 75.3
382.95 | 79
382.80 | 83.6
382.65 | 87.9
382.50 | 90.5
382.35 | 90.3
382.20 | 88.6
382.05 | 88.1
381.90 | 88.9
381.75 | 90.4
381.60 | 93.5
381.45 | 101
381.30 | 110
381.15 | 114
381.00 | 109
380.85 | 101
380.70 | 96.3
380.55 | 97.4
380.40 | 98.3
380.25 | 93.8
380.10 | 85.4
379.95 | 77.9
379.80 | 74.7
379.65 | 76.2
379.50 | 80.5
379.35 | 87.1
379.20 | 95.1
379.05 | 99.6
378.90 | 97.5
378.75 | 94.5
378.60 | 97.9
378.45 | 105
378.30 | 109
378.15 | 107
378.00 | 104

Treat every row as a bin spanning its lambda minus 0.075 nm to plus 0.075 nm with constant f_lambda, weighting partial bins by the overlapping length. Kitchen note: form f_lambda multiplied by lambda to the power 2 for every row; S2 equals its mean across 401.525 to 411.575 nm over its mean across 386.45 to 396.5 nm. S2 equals 1.52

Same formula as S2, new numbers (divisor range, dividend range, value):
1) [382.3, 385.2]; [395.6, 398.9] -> 1.13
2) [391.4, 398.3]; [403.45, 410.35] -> 1.62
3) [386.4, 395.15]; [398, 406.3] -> 1.47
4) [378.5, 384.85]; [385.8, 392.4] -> 1.18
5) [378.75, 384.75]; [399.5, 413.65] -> 1.73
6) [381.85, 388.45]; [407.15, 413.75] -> 1.67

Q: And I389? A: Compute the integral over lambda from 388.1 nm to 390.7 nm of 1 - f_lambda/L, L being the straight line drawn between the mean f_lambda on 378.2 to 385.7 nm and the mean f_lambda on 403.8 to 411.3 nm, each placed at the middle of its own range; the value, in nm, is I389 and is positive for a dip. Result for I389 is 0.17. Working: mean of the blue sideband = 89.8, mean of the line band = 95.3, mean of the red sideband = 131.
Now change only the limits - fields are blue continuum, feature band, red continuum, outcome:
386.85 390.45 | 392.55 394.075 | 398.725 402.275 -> 0.55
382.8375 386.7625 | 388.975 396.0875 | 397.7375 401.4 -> 0.69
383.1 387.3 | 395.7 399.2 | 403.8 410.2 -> 0.80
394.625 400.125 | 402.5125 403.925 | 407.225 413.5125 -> -0.23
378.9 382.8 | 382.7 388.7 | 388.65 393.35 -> 0.37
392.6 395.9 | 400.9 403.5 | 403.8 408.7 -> -0.39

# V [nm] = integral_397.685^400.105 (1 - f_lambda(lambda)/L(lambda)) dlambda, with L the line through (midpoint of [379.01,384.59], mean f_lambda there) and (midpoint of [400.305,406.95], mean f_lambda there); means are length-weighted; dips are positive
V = 0.104 nm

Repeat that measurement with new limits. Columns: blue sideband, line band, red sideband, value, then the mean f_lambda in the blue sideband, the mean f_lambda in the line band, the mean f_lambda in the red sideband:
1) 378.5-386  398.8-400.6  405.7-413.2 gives -0.179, 89.5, 128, 132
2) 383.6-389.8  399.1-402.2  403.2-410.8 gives -0.421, 91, 134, 130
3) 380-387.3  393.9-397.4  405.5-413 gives 0.790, 91.5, 85.2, 132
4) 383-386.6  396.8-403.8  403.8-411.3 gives -0.121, 88.4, 120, 131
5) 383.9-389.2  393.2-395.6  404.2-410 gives 0.411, 91.8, 88.9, 132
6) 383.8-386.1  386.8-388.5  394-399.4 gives 0.024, 91.8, 90.8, 93.4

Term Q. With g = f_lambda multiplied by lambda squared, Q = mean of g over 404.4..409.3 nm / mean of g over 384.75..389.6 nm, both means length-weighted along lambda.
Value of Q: 1.6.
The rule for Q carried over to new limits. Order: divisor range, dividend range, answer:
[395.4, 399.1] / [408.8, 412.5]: 1.58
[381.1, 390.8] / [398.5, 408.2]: 1.55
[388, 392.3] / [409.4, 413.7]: 1.43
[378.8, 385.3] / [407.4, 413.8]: 1.72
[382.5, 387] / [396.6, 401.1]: 1.31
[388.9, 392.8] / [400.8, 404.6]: 1.38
